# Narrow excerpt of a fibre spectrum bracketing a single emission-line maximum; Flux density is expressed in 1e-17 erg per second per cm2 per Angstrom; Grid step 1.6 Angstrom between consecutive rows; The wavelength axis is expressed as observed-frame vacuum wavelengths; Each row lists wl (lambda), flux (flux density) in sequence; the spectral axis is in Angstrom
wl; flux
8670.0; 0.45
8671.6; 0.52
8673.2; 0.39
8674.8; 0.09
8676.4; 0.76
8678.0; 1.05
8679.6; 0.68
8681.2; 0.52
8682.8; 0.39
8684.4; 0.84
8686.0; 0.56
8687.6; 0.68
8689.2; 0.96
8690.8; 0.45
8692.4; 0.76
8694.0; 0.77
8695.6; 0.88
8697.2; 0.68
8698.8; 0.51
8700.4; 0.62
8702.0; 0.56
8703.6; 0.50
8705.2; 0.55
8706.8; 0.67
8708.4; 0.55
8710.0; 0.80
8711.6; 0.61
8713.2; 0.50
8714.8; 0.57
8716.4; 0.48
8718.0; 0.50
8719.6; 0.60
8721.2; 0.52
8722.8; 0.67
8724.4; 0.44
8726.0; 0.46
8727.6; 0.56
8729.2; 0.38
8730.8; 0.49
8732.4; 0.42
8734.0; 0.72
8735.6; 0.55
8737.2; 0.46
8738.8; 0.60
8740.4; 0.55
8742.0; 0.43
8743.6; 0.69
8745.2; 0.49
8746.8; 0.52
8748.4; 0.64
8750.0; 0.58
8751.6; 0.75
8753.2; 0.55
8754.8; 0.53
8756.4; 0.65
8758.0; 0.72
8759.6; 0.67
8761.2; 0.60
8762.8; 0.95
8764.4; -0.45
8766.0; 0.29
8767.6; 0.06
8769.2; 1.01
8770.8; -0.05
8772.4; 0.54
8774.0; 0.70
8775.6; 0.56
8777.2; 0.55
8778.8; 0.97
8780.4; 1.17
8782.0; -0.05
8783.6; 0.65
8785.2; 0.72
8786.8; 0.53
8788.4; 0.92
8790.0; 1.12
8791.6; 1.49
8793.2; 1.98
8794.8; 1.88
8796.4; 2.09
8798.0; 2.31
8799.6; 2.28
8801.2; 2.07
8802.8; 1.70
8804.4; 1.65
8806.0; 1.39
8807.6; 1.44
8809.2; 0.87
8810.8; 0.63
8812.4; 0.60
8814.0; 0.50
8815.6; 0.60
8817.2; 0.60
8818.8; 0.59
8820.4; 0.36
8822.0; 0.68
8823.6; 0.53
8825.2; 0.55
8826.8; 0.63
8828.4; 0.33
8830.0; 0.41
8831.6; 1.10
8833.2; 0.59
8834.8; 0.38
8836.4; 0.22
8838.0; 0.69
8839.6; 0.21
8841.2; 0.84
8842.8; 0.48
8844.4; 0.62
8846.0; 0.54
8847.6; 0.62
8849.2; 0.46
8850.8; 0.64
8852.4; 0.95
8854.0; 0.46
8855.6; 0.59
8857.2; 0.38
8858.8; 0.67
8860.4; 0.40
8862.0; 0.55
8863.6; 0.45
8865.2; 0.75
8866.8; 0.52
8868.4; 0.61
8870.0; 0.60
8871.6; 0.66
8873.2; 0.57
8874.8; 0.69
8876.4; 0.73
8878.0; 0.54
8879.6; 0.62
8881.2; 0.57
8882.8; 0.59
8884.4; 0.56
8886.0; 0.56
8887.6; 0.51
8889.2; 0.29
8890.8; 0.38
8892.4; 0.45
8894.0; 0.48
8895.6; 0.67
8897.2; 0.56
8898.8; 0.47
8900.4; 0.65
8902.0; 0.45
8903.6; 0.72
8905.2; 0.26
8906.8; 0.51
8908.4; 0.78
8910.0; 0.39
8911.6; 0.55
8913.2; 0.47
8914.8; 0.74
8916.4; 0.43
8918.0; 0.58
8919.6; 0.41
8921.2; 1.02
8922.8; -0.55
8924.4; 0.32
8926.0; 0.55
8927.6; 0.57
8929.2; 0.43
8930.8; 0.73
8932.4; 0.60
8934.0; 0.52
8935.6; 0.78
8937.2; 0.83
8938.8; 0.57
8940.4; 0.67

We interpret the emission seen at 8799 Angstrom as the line [O II]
